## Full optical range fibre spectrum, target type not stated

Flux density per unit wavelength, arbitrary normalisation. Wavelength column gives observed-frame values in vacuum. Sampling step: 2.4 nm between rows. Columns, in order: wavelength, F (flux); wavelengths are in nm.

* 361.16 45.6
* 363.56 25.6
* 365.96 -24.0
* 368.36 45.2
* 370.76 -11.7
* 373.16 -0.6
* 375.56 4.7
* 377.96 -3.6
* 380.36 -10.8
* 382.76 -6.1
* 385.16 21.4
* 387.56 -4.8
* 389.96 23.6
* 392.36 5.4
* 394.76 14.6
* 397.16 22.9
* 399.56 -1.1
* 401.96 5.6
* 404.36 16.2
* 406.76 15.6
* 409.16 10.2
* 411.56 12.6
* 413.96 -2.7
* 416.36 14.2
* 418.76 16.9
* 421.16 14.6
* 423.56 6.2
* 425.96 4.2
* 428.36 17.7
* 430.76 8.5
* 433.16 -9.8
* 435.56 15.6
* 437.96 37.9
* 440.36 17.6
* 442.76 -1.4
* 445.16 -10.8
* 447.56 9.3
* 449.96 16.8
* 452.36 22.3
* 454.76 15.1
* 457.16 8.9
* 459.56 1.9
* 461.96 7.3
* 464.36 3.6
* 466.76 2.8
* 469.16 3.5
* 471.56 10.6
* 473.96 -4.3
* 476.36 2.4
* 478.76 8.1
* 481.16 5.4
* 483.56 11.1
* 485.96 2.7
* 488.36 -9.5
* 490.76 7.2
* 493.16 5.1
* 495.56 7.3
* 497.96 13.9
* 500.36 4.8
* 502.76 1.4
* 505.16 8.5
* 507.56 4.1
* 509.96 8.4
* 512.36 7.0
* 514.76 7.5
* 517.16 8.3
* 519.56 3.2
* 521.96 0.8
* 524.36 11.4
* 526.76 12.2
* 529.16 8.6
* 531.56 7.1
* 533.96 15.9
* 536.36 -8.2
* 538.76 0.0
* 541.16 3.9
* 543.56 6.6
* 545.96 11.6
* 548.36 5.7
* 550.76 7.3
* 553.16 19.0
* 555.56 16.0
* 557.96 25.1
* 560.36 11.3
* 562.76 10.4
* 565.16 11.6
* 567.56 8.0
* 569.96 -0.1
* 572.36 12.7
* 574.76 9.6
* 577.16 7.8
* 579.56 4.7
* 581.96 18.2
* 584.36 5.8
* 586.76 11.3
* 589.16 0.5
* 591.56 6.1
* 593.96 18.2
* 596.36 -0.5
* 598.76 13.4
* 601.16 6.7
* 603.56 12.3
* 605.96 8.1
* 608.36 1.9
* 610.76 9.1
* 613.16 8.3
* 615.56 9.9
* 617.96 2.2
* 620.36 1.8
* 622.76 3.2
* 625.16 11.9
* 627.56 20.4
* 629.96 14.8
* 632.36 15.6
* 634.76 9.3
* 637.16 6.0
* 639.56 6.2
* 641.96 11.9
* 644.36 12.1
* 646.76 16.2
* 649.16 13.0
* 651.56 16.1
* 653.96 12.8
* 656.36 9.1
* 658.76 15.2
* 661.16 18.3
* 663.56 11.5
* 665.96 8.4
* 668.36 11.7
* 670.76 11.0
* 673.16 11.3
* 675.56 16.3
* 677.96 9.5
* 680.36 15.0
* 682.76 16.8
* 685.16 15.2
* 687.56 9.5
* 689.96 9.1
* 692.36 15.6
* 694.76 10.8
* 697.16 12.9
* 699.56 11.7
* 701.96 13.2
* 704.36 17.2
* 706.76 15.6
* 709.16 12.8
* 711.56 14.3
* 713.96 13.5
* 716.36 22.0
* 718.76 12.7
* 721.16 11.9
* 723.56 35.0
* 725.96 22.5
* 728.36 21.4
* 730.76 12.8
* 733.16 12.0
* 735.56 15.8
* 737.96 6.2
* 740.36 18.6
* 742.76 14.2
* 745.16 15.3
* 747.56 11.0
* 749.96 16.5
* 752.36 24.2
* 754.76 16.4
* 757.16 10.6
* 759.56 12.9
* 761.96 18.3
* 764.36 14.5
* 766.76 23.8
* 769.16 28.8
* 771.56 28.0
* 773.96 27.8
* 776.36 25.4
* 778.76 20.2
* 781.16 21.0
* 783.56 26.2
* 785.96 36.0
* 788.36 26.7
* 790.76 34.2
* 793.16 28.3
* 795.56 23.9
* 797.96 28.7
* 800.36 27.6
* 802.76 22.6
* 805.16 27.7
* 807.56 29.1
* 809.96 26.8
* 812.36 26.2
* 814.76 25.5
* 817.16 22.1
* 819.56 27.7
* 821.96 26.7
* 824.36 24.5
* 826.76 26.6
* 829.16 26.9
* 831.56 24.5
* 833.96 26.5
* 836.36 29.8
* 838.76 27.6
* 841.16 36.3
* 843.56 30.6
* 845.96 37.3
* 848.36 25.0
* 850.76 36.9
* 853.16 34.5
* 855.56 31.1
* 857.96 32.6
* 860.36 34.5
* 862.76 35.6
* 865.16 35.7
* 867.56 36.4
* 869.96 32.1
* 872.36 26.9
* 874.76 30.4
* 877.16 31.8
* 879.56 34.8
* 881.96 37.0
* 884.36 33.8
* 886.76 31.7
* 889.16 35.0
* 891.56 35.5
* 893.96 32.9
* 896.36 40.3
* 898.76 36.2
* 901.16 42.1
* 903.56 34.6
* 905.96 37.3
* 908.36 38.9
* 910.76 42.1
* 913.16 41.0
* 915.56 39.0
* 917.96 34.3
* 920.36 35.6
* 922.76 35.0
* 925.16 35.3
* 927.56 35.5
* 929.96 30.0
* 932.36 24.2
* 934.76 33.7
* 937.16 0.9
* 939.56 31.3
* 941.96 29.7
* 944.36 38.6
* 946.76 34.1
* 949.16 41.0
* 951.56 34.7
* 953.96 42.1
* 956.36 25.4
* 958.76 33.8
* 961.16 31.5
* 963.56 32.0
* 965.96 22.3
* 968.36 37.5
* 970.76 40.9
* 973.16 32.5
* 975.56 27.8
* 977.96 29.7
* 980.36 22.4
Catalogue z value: 0.92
